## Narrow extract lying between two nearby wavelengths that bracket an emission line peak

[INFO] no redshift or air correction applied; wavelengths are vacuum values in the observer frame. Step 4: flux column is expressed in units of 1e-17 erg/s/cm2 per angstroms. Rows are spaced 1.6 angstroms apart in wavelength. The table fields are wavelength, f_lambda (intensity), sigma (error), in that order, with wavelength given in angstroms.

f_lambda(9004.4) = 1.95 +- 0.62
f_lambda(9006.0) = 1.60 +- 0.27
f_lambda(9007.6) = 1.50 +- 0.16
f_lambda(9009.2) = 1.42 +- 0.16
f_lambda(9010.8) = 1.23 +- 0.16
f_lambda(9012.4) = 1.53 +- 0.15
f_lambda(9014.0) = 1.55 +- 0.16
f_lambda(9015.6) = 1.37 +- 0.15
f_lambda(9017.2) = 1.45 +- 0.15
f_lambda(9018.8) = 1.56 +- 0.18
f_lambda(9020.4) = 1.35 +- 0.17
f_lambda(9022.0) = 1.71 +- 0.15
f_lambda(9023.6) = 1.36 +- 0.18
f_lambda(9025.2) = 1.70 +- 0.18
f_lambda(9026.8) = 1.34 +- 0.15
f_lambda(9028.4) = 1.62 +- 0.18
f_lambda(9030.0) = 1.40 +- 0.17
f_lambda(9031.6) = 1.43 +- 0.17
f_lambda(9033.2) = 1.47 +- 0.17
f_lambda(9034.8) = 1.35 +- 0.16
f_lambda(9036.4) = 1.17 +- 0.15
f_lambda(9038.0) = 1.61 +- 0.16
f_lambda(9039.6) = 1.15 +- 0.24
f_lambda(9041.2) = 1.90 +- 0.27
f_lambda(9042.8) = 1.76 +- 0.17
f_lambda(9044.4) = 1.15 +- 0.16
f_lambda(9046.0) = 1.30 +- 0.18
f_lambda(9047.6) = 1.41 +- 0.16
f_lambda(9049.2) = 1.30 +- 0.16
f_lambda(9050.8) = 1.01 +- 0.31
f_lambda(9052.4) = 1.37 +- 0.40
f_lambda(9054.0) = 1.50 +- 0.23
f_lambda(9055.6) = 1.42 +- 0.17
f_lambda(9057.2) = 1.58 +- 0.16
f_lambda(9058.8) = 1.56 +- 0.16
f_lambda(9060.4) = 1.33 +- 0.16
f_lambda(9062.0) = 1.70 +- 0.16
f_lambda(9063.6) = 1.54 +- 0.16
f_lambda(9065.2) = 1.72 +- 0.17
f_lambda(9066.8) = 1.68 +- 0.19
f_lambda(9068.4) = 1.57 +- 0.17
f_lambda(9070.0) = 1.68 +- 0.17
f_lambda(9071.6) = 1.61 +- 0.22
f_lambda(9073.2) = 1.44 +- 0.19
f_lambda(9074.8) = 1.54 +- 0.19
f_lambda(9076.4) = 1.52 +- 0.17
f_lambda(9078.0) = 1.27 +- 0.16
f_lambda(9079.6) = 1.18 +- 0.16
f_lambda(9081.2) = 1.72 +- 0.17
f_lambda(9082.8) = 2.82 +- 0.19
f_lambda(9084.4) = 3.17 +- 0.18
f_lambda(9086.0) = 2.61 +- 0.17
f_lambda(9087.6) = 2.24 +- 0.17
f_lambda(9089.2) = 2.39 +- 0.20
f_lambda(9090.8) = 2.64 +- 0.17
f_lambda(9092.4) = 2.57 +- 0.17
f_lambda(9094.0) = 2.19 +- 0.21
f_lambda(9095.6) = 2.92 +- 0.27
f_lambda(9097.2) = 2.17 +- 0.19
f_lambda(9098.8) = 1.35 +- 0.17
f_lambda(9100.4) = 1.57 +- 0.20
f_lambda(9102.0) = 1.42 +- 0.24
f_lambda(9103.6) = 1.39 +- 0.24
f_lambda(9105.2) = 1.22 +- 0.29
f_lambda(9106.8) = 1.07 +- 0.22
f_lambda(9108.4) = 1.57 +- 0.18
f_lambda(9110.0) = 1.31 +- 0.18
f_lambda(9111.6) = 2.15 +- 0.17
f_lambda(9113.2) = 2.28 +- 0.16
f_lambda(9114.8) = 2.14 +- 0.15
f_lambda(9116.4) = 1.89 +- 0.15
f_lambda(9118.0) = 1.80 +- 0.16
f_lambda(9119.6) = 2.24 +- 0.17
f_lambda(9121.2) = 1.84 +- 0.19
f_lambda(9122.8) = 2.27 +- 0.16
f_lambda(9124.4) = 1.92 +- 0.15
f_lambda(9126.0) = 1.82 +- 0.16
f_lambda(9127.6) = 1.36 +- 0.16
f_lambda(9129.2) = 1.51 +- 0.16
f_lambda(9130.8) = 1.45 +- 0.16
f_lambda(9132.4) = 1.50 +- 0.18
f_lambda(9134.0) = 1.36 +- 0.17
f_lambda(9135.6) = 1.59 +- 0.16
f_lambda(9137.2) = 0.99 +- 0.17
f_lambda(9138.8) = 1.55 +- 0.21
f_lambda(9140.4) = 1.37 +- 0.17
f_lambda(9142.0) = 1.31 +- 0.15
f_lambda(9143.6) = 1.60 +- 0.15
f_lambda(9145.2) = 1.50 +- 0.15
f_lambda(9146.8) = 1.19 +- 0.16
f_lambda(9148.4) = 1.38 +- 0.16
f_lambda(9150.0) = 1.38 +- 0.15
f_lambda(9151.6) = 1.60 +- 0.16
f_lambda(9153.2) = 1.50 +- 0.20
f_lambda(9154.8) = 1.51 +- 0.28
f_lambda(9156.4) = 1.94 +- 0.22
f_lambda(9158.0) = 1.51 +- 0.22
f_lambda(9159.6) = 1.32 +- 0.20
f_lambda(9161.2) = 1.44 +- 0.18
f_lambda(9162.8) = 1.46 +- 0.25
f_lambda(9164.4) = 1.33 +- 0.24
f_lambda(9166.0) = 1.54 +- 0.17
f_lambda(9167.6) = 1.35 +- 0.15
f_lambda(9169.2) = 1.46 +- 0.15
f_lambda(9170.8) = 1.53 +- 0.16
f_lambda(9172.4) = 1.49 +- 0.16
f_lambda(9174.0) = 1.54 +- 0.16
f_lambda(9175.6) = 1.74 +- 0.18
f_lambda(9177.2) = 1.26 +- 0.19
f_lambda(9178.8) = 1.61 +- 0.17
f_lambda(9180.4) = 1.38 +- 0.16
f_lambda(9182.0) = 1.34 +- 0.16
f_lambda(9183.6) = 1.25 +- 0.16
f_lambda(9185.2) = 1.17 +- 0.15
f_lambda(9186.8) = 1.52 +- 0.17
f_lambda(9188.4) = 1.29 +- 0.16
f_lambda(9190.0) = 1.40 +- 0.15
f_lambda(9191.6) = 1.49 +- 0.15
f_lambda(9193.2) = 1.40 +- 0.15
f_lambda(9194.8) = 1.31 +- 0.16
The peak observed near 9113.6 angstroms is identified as [N II]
